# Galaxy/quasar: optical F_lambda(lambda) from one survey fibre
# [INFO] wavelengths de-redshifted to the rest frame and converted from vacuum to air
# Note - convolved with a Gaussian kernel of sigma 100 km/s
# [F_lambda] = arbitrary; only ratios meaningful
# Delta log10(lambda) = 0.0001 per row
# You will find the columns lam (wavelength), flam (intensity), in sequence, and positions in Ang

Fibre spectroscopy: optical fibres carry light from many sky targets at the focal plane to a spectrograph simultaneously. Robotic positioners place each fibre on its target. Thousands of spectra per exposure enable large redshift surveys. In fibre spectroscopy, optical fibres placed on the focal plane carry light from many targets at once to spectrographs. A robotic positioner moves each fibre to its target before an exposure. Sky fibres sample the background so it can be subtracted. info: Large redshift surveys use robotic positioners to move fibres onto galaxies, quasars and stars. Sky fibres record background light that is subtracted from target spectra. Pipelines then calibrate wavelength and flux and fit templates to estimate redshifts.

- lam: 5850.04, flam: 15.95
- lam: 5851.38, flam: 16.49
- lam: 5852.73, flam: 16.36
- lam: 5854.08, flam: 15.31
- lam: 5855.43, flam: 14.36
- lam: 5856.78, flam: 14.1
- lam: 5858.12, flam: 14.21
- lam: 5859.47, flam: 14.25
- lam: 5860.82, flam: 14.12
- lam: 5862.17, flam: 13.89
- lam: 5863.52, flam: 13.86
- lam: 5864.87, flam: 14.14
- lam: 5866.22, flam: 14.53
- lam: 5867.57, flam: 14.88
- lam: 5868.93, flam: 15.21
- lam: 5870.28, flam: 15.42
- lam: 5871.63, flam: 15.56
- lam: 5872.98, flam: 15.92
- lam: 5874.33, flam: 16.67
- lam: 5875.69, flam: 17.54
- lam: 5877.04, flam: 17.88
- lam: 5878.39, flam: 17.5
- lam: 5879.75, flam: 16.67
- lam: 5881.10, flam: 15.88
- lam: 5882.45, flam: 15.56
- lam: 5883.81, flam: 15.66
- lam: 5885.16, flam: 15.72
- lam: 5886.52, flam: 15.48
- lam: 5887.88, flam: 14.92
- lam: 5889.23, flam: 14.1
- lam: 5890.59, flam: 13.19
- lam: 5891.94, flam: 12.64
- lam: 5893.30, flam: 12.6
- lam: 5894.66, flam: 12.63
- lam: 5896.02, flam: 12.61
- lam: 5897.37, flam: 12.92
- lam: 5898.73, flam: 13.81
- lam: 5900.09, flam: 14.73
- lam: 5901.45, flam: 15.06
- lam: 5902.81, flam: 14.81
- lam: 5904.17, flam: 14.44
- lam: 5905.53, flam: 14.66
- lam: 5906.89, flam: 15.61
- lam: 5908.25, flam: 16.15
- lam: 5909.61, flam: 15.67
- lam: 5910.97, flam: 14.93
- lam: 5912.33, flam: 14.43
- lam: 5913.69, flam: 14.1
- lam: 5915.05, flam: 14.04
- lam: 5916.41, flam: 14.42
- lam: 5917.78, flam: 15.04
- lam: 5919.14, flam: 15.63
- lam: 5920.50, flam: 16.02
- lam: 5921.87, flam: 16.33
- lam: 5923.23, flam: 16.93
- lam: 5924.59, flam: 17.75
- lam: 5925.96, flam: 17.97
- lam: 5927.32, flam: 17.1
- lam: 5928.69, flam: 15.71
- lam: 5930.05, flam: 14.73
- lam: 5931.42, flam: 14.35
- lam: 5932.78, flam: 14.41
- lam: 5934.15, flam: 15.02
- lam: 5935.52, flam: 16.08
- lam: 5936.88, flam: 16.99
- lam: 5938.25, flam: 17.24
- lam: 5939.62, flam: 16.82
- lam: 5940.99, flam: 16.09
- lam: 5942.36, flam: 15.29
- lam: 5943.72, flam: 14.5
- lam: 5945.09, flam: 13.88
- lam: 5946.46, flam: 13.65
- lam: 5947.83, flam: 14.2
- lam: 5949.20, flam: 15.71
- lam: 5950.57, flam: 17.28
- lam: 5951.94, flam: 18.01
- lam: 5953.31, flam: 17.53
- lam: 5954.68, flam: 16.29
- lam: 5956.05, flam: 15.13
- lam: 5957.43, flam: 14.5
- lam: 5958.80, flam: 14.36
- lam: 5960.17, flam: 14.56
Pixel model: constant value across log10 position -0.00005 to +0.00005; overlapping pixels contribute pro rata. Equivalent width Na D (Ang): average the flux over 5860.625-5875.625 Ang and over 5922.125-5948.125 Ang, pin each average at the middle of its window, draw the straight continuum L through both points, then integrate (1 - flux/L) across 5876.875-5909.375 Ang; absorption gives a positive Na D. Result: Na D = 1.2 Ang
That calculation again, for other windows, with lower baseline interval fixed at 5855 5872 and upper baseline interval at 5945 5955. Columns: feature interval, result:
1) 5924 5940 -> -0.6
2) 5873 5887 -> -1.6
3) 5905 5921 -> 0.3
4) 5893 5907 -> 1.1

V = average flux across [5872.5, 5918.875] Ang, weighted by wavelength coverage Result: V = 14.9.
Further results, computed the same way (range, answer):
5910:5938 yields 15.6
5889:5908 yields 13.9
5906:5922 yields 15.2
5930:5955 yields 15.7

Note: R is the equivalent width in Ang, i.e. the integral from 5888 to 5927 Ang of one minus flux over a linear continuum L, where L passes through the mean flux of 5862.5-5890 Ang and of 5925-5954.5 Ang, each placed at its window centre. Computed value 2.4 Ang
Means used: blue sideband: 15.6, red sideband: 15.9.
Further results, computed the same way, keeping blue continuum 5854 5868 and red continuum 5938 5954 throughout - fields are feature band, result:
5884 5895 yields 0.57 Ang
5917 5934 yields -0.57 Ang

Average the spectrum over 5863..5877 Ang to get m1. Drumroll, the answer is 15.5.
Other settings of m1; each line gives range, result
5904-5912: 15.3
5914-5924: 15.5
